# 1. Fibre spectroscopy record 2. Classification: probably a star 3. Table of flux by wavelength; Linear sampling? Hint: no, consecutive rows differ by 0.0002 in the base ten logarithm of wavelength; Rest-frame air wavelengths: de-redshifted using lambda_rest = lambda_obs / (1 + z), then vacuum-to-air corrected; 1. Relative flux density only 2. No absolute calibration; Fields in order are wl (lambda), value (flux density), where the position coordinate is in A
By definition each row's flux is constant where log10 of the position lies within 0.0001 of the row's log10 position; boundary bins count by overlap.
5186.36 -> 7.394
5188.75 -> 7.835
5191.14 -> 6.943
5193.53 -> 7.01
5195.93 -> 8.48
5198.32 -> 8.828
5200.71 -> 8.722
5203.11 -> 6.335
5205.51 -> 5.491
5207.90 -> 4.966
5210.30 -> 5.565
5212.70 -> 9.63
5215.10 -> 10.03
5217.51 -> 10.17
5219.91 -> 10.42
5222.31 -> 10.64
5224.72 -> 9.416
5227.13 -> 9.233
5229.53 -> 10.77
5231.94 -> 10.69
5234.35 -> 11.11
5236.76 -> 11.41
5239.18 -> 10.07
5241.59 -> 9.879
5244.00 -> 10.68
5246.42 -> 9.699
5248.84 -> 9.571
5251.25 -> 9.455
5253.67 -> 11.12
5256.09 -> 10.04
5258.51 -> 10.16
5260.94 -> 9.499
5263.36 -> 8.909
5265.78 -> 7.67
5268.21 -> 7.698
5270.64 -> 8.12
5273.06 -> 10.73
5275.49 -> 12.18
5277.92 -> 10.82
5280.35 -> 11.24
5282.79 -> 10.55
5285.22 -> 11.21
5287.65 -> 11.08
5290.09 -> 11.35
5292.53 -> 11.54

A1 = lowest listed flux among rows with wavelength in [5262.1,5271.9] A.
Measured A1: 7.67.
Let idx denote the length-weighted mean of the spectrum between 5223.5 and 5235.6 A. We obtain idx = 10.2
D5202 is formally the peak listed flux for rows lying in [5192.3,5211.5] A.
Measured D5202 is 8.828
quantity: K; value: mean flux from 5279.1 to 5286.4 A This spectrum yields 11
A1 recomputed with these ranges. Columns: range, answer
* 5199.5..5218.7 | 4.966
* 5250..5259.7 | 9.455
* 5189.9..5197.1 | 6.943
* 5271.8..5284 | 10.55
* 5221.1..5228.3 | 9.233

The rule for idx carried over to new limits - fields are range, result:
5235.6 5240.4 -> 10.7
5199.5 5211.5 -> 6.22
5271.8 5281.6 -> 11.2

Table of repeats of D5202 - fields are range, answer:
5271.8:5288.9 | 12.18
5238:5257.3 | 11.12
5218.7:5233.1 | 10.77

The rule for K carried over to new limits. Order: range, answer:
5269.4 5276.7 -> 10.3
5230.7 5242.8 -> 10.6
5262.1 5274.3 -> 8.64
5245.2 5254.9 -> 9.96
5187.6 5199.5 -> 7.82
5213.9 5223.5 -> 10.3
